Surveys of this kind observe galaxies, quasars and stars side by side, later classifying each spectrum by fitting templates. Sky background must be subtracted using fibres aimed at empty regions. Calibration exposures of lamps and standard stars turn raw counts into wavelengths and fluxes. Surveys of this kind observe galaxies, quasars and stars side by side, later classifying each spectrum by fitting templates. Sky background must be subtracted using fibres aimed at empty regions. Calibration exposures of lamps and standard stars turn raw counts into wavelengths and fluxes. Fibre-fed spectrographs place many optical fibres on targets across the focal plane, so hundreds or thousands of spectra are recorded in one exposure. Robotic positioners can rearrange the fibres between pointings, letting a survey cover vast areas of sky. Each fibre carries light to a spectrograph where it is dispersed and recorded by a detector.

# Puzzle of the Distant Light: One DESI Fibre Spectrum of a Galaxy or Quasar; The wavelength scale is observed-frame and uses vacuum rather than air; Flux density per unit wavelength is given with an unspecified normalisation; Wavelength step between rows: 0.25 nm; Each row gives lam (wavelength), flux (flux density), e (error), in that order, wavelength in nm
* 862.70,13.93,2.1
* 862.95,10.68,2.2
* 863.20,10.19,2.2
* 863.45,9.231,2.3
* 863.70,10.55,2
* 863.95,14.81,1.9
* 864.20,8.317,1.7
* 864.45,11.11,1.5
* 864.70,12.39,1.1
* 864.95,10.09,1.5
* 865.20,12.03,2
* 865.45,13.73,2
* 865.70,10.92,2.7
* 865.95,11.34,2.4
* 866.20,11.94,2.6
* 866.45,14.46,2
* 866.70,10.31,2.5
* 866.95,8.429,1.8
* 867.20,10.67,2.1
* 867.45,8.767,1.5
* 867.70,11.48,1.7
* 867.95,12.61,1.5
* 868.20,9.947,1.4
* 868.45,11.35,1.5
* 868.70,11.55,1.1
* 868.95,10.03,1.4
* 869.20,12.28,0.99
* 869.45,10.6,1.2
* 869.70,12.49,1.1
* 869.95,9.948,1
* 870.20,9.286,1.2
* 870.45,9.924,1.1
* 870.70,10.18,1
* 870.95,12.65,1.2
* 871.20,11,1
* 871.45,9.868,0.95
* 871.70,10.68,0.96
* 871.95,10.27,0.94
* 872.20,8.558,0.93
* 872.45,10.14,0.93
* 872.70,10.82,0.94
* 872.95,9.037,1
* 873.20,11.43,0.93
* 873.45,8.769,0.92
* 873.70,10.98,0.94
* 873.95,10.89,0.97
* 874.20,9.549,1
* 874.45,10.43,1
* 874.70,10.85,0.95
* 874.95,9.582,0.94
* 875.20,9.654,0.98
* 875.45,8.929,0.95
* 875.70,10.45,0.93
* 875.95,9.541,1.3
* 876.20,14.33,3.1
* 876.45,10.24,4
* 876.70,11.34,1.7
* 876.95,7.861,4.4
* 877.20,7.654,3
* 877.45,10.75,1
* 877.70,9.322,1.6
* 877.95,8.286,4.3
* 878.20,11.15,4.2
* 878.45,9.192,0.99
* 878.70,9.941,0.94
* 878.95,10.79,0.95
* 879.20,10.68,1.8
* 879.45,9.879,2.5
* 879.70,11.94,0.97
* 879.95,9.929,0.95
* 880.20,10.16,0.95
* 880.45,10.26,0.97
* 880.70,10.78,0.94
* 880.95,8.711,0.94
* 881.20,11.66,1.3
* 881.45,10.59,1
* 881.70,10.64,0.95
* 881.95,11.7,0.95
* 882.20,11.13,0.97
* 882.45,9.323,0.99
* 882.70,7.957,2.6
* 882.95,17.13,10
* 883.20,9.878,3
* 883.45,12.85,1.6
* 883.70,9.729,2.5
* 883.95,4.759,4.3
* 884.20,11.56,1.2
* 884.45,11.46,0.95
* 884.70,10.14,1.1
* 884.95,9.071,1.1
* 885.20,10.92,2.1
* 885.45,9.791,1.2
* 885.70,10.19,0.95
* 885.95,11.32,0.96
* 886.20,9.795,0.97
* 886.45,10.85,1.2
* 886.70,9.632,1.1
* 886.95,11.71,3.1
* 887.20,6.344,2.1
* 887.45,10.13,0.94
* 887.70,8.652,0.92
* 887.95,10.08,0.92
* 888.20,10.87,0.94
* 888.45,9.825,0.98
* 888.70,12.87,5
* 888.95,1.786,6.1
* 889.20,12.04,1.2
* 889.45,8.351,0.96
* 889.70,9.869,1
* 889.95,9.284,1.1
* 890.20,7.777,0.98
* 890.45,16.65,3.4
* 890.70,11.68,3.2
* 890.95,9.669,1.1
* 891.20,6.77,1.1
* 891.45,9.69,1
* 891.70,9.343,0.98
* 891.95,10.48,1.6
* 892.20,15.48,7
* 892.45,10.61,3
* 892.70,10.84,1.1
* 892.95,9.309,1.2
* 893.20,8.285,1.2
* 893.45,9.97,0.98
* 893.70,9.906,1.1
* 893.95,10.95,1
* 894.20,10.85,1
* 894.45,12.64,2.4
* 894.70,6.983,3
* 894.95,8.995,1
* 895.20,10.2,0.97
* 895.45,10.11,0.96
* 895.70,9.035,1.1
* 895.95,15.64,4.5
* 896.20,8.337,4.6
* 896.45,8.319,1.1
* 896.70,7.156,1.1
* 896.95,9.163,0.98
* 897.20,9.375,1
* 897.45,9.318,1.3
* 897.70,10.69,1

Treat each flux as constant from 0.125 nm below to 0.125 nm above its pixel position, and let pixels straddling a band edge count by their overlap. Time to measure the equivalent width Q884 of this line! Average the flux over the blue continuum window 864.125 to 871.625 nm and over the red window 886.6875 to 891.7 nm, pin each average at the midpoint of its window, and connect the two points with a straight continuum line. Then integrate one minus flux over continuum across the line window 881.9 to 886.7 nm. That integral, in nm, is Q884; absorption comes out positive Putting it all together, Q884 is -0.23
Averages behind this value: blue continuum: 11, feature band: 10.5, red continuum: 9.68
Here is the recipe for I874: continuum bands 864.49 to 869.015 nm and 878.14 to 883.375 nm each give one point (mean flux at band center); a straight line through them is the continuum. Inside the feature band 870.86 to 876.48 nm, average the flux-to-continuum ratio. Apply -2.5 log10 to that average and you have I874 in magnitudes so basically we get 0.06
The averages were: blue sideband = 11.2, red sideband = 10.7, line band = 10.4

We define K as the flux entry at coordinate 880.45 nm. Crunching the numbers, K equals 10.26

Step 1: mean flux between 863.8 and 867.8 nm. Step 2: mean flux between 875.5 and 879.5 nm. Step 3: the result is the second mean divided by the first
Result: 0.89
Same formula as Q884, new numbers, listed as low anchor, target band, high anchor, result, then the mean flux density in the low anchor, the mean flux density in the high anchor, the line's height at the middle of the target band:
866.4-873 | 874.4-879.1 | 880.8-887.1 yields 0.24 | 10.6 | 10.5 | 10.6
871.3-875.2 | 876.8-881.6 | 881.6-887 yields 0.16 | 10.1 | 10.5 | 10.3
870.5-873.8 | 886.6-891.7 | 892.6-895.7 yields 0.15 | 10.3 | 9.88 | 9.98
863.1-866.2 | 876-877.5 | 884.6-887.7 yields 0.03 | 11.3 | 9.94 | 10.5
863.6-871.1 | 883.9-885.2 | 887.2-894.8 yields 0.06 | 11.1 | 10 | 10.3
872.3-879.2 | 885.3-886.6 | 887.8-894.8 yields -0.04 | 10.1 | 10.1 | 10.1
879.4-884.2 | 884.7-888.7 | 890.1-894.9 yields 0.16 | 10.5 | 10.4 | 10.5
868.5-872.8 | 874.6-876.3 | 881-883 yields 0.05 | 10.6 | 11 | 10.8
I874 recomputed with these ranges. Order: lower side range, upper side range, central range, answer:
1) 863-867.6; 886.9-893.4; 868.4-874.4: 0.03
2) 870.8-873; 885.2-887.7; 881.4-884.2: -0.05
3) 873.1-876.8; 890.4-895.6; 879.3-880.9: 0.00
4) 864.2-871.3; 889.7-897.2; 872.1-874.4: 0.09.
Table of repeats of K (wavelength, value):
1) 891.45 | 9.69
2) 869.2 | 12.28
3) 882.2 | 11.13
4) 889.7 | 9.869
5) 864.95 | 10.09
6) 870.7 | 10.18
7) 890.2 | 7.777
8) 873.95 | 10.89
